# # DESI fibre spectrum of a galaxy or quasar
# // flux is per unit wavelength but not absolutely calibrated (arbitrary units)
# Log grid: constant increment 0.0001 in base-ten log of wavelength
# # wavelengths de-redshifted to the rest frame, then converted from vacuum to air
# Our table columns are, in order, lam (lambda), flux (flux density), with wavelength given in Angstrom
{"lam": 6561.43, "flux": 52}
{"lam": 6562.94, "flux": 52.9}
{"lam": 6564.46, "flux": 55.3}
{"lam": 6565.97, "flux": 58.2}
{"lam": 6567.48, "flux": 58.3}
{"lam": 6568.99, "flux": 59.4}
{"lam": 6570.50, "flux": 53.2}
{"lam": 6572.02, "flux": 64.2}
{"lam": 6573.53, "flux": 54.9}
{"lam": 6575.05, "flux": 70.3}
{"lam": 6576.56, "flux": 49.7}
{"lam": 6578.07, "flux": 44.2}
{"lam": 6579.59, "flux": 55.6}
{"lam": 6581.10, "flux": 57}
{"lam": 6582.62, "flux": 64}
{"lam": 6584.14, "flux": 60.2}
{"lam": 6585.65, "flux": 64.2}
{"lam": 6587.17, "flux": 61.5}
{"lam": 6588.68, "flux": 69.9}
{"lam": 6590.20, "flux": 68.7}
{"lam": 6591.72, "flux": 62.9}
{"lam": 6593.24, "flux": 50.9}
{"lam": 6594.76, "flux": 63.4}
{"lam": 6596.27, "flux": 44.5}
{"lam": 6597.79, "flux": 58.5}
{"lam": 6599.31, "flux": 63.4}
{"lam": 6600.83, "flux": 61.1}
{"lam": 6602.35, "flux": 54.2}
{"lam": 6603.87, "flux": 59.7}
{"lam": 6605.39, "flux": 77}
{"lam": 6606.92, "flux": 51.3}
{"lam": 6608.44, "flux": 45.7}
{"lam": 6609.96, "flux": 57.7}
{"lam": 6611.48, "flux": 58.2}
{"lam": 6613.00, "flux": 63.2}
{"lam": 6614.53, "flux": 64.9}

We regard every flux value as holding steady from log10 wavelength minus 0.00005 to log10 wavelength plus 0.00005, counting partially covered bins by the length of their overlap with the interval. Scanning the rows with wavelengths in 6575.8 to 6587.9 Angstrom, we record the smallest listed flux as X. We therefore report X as 44.2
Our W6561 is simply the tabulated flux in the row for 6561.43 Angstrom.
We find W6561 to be 52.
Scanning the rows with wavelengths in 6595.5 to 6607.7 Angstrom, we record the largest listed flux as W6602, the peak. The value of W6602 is 77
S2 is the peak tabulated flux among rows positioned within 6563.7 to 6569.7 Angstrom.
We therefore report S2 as 59.4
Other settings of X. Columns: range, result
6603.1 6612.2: 45.7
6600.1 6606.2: 54.2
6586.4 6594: 50.9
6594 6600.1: 44.5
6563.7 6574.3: 53.2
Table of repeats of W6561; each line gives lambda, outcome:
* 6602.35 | 54.2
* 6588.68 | 69.9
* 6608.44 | 45.7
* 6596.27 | 44.5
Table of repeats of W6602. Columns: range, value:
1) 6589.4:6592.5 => 68.7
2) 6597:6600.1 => 63.4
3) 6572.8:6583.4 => 70.3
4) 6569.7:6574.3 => 64.2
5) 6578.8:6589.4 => 69.9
